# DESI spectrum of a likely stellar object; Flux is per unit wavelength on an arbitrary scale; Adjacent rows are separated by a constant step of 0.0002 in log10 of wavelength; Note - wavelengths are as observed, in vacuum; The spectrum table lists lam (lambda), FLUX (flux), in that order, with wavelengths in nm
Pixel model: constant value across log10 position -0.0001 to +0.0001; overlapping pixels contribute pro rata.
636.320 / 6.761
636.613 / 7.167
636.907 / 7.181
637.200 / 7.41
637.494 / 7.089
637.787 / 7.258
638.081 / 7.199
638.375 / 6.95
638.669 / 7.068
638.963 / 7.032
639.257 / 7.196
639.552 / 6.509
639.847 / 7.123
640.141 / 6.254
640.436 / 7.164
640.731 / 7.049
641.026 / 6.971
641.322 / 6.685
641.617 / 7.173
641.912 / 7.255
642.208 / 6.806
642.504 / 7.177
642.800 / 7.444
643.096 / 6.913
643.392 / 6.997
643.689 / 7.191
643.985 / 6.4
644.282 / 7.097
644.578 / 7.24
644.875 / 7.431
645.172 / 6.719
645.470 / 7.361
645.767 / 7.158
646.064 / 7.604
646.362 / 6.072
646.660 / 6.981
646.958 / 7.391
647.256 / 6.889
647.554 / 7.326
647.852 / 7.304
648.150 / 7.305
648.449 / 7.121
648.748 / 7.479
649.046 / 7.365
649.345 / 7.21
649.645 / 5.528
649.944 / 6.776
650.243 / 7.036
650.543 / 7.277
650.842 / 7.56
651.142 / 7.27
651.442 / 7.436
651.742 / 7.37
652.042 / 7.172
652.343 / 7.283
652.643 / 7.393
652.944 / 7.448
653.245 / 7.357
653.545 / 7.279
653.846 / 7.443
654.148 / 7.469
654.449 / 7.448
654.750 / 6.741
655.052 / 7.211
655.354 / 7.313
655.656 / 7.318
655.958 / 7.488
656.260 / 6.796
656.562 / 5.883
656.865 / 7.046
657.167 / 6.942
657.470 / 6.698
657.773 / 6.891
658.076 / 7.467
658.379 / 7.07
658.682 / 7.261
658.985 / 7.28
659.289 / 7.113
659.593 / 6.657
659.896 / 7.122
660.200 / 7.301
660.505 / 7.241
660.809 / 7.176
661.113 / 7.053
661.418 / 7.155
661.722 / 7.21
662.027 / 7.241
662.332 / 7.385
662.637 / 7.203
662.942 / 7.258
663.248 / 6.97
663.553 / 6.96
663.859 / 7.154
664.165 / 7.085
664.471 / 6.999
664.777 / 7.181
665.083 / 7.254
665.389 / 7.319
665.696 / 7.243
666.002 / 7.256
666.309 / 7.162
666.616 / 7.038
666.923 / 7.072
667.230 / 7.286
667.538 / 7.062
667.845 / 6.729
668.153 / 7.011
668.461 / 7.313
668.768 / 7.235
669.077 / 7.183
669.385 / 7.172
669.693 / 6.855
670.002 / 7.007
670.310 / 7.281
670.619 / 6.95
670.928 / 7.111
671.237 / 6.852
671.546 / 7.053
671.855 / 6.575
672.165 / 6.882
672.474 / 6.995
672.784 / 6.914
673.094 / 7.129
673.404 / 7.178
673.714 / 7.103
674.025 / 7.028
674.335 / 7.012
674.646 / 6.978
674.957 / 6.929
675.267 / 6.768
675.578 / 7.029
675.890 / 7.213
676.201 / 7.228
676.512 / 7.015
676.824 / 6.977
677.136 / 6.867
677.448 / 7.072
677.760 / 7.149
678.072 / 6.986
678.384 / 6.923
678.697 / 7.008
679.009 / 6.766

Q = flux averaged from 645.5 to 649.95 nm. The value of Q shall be 7.05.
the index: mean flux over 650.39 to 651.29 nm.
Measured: 7.37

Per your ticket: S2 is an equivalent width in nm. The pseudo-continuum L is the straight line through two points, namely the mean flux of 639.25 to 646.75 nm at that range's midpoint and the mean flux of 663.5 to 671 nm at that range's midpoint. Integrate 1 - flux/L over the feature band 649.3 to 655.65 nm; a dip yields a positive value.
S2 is -0.14 nm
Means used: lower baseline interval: 6.99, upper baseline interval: 7.12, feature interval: 7.19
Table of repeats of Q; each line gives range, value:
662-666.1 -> 7.18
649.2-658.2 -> 7.12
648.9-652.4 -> 7.1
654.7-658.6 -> 7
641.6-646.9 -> 7.06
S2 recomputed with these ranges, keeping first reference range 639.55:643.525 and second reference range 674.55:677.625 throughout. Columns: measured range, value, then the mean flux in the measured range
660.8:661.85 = -0.02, 7.15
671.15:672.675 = 0.03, 6.88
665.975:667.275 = -0.03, 7.14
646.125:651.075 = -0.05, 7.05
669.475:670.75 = 0.00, 7.03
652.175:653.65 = -0.08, 7.35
